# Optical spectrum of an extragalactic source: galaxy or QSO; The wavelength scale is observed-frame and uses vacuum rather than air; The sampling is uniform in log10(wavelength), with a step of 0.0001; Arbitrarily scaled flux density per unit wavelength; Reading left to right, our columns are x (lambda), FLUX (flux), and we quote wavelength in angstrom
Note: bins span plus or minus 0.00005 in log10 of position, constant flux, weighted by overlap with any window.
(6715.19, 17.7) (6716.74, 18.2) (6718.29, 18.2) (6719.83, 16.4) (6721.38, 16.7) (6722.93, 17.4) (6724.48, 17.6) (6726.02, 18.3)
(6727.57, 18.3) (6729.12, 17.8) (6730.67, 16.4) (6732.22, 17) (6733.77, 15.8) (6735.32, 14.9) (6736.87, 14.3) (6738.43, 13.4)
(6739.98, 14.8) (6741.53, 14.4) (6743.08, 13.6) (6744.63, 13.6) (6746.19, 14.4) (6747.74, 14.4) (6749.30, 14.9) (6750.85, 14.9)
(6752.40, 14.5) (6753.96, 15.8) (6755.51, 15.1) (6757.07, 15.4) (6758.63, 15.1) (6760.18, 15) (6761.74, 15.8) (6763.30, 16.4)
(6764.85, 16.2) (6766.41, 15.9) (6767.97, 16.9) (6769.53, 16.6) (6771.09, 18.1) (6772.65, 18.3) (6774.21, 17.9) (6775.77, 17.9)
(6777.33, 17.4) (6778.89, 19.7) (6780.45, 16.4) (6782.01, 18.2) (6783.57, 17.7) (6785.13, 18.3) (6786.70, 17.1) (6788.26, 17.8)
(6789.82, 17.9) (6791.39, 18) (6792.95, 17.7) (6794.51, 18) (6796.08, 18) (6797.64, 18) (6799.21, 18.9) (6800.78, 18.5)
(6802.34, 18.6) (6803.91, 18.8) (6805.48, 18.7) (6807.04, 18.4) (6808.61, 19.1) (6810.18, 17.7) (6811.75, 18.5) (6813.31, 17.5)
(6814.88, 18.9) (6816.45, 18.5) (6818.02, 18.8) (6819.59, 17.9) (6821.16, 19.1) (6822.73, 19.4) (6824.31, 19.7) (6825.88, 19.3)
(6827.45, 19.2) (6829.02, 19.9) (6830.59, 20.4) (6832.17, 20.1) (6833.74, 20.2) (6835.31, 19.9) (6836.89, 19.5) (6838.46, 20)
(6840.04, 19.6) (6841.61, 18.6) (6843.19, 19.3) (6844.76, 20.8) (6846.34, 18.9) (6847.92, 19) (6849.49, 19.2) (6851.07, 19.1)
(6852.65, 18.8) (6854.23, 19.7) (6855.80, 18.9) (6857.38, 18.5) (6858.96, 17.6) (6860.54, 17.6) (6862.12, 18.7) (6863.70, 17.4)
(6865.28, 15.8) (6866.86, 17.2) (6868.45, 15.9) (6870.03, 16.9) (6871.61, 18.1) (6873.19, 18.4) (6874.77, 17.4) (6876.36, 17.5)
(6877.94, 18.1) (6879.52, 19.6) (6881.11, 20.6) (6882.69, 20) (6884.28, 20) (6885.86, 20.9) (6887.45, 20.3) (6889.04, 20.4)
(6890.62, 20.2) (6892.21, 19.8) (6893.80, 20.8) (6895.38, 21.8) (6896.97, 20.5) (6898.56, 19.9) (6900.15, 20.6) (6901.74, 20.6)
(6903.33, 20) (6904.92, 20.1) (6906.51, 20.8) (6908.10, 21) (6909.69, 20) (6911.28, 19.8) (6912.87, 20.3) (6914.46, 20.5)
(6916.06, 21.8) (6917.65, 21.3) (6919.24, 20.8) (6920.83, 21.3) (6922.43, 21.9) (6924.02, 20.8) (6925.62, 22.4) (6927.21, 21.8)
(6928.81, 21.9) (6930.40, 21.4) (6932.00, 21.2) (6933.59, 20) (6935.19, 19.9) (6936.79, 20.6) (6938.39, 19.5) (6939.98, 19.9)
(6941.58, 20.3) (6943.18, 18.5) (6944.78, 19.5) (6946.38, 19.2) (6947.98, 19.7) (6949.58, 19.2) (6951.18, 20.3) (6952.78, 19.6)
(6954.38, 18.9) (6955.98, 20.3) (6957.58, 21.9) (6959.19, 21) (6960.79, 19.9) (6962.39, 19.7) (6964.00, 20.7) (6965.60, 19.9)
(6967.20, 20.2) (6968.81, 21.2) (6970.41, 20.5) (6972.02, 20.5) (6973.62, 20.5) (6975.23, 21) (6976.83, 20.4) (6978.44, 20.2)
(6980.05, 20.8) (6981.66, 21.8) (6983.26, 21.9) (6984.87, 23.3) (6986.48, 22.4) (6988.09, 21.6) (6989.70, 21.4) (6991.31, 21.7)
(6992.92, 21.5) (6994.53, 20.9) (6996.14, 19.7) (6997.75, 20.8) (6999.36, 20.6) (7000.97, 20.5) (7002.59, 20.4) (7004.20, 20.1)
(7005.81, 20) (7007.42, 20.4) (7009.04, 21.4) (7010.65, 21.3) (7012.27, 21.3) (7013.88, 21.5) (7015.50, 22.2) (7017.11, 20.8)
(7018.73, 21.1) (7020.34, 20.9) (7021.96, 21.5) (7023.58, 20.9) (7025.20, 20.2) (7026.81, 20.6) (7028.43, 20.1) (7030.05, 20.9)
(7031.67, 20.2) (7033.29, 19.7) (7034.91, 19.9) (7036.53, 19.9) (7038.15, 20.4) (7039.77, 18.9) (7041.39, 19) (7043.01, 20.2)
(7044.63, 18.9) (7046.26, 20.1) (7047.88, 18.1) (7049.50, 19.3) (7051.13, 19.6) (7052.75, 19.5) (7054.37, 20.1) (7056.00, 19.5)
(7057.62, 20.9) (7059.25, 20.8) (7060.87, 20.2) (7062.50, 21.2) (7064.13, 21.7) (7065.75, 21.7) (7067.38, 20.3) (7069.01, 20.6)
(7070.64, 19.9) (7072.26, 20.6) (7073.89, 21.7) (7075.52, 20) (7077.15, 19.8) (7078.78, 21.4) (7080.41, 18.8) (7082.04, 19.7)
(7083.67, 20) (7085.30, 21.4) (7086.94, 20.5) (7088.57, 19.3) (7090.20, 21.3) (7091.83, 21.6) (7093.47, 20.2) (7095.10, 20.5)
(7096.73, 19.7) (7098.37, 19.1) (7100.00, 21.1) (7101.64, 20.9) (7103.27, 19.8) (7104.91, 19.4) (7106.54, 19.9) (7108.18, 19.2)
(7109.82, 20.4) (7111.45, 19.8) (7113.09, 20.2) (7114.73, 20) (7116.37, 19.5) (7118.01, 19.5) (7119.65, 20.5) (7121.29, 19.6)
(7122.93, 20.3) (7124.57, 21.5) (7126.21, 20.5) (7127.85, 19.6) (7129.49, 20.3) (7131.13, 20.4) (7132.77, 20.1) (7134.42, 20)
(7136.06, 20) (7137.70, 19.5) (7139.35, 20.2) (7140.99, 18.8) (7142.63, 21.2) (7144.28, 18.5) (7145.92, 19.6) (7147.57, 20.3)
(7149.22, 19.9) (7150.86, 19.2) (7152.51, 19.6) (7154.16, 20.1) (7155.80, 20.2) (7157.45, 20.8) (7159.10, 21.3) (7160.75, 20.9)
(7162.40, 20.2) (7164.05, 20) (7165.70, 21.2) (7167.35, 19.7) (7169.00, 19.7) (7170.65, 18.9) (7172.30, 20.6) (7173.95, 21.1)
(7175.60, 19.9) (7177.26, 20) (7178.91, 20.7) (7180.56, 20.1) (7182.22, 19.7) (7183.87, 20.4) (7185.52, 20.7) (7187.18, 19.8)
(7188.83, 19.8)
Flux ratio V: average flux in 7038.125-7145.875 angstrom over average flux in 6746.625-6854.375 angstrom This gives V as 1.12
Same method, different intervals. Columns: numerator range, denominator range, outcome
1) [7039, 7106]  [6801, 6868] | 1.07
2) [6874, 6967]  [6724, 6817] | 1.20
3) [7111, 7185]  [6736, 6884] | 1.13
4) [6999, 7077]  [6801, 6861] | 1.07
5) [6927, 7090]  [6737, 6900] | 1.14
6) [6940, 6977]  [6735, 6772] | 1.32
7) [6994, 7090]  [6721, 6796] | 1.24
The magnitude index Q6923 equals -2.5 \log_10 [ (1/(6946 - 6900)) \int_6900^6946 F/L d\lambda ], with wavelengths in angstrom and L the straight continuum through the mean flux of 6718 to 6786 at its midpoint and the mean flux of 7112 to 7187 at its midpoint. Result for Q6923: -0.15 mag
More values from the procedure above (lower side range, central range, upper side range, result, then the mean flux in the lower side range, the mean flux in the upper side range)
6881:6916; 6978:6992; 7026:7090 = -0.07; 20.4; 20.2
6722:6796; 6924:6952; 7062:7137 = -0.10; 16.4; 20.3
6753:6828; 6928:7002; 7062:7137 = -0.08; 17.7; 20.3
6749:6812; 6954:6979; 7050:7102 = -0.07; 17.3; 20.4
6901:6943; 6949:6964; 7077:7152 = 0.03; 20.7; 20.1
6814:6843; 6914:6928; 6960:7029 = -0.06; 19.4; 20.9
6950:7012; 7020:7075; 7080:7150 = 0.01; 20.8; 20.1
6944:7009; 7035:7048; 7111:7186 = 0.05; 20.6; 20.1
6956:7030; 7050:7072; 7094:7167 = 0.00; 20.9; 20.1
